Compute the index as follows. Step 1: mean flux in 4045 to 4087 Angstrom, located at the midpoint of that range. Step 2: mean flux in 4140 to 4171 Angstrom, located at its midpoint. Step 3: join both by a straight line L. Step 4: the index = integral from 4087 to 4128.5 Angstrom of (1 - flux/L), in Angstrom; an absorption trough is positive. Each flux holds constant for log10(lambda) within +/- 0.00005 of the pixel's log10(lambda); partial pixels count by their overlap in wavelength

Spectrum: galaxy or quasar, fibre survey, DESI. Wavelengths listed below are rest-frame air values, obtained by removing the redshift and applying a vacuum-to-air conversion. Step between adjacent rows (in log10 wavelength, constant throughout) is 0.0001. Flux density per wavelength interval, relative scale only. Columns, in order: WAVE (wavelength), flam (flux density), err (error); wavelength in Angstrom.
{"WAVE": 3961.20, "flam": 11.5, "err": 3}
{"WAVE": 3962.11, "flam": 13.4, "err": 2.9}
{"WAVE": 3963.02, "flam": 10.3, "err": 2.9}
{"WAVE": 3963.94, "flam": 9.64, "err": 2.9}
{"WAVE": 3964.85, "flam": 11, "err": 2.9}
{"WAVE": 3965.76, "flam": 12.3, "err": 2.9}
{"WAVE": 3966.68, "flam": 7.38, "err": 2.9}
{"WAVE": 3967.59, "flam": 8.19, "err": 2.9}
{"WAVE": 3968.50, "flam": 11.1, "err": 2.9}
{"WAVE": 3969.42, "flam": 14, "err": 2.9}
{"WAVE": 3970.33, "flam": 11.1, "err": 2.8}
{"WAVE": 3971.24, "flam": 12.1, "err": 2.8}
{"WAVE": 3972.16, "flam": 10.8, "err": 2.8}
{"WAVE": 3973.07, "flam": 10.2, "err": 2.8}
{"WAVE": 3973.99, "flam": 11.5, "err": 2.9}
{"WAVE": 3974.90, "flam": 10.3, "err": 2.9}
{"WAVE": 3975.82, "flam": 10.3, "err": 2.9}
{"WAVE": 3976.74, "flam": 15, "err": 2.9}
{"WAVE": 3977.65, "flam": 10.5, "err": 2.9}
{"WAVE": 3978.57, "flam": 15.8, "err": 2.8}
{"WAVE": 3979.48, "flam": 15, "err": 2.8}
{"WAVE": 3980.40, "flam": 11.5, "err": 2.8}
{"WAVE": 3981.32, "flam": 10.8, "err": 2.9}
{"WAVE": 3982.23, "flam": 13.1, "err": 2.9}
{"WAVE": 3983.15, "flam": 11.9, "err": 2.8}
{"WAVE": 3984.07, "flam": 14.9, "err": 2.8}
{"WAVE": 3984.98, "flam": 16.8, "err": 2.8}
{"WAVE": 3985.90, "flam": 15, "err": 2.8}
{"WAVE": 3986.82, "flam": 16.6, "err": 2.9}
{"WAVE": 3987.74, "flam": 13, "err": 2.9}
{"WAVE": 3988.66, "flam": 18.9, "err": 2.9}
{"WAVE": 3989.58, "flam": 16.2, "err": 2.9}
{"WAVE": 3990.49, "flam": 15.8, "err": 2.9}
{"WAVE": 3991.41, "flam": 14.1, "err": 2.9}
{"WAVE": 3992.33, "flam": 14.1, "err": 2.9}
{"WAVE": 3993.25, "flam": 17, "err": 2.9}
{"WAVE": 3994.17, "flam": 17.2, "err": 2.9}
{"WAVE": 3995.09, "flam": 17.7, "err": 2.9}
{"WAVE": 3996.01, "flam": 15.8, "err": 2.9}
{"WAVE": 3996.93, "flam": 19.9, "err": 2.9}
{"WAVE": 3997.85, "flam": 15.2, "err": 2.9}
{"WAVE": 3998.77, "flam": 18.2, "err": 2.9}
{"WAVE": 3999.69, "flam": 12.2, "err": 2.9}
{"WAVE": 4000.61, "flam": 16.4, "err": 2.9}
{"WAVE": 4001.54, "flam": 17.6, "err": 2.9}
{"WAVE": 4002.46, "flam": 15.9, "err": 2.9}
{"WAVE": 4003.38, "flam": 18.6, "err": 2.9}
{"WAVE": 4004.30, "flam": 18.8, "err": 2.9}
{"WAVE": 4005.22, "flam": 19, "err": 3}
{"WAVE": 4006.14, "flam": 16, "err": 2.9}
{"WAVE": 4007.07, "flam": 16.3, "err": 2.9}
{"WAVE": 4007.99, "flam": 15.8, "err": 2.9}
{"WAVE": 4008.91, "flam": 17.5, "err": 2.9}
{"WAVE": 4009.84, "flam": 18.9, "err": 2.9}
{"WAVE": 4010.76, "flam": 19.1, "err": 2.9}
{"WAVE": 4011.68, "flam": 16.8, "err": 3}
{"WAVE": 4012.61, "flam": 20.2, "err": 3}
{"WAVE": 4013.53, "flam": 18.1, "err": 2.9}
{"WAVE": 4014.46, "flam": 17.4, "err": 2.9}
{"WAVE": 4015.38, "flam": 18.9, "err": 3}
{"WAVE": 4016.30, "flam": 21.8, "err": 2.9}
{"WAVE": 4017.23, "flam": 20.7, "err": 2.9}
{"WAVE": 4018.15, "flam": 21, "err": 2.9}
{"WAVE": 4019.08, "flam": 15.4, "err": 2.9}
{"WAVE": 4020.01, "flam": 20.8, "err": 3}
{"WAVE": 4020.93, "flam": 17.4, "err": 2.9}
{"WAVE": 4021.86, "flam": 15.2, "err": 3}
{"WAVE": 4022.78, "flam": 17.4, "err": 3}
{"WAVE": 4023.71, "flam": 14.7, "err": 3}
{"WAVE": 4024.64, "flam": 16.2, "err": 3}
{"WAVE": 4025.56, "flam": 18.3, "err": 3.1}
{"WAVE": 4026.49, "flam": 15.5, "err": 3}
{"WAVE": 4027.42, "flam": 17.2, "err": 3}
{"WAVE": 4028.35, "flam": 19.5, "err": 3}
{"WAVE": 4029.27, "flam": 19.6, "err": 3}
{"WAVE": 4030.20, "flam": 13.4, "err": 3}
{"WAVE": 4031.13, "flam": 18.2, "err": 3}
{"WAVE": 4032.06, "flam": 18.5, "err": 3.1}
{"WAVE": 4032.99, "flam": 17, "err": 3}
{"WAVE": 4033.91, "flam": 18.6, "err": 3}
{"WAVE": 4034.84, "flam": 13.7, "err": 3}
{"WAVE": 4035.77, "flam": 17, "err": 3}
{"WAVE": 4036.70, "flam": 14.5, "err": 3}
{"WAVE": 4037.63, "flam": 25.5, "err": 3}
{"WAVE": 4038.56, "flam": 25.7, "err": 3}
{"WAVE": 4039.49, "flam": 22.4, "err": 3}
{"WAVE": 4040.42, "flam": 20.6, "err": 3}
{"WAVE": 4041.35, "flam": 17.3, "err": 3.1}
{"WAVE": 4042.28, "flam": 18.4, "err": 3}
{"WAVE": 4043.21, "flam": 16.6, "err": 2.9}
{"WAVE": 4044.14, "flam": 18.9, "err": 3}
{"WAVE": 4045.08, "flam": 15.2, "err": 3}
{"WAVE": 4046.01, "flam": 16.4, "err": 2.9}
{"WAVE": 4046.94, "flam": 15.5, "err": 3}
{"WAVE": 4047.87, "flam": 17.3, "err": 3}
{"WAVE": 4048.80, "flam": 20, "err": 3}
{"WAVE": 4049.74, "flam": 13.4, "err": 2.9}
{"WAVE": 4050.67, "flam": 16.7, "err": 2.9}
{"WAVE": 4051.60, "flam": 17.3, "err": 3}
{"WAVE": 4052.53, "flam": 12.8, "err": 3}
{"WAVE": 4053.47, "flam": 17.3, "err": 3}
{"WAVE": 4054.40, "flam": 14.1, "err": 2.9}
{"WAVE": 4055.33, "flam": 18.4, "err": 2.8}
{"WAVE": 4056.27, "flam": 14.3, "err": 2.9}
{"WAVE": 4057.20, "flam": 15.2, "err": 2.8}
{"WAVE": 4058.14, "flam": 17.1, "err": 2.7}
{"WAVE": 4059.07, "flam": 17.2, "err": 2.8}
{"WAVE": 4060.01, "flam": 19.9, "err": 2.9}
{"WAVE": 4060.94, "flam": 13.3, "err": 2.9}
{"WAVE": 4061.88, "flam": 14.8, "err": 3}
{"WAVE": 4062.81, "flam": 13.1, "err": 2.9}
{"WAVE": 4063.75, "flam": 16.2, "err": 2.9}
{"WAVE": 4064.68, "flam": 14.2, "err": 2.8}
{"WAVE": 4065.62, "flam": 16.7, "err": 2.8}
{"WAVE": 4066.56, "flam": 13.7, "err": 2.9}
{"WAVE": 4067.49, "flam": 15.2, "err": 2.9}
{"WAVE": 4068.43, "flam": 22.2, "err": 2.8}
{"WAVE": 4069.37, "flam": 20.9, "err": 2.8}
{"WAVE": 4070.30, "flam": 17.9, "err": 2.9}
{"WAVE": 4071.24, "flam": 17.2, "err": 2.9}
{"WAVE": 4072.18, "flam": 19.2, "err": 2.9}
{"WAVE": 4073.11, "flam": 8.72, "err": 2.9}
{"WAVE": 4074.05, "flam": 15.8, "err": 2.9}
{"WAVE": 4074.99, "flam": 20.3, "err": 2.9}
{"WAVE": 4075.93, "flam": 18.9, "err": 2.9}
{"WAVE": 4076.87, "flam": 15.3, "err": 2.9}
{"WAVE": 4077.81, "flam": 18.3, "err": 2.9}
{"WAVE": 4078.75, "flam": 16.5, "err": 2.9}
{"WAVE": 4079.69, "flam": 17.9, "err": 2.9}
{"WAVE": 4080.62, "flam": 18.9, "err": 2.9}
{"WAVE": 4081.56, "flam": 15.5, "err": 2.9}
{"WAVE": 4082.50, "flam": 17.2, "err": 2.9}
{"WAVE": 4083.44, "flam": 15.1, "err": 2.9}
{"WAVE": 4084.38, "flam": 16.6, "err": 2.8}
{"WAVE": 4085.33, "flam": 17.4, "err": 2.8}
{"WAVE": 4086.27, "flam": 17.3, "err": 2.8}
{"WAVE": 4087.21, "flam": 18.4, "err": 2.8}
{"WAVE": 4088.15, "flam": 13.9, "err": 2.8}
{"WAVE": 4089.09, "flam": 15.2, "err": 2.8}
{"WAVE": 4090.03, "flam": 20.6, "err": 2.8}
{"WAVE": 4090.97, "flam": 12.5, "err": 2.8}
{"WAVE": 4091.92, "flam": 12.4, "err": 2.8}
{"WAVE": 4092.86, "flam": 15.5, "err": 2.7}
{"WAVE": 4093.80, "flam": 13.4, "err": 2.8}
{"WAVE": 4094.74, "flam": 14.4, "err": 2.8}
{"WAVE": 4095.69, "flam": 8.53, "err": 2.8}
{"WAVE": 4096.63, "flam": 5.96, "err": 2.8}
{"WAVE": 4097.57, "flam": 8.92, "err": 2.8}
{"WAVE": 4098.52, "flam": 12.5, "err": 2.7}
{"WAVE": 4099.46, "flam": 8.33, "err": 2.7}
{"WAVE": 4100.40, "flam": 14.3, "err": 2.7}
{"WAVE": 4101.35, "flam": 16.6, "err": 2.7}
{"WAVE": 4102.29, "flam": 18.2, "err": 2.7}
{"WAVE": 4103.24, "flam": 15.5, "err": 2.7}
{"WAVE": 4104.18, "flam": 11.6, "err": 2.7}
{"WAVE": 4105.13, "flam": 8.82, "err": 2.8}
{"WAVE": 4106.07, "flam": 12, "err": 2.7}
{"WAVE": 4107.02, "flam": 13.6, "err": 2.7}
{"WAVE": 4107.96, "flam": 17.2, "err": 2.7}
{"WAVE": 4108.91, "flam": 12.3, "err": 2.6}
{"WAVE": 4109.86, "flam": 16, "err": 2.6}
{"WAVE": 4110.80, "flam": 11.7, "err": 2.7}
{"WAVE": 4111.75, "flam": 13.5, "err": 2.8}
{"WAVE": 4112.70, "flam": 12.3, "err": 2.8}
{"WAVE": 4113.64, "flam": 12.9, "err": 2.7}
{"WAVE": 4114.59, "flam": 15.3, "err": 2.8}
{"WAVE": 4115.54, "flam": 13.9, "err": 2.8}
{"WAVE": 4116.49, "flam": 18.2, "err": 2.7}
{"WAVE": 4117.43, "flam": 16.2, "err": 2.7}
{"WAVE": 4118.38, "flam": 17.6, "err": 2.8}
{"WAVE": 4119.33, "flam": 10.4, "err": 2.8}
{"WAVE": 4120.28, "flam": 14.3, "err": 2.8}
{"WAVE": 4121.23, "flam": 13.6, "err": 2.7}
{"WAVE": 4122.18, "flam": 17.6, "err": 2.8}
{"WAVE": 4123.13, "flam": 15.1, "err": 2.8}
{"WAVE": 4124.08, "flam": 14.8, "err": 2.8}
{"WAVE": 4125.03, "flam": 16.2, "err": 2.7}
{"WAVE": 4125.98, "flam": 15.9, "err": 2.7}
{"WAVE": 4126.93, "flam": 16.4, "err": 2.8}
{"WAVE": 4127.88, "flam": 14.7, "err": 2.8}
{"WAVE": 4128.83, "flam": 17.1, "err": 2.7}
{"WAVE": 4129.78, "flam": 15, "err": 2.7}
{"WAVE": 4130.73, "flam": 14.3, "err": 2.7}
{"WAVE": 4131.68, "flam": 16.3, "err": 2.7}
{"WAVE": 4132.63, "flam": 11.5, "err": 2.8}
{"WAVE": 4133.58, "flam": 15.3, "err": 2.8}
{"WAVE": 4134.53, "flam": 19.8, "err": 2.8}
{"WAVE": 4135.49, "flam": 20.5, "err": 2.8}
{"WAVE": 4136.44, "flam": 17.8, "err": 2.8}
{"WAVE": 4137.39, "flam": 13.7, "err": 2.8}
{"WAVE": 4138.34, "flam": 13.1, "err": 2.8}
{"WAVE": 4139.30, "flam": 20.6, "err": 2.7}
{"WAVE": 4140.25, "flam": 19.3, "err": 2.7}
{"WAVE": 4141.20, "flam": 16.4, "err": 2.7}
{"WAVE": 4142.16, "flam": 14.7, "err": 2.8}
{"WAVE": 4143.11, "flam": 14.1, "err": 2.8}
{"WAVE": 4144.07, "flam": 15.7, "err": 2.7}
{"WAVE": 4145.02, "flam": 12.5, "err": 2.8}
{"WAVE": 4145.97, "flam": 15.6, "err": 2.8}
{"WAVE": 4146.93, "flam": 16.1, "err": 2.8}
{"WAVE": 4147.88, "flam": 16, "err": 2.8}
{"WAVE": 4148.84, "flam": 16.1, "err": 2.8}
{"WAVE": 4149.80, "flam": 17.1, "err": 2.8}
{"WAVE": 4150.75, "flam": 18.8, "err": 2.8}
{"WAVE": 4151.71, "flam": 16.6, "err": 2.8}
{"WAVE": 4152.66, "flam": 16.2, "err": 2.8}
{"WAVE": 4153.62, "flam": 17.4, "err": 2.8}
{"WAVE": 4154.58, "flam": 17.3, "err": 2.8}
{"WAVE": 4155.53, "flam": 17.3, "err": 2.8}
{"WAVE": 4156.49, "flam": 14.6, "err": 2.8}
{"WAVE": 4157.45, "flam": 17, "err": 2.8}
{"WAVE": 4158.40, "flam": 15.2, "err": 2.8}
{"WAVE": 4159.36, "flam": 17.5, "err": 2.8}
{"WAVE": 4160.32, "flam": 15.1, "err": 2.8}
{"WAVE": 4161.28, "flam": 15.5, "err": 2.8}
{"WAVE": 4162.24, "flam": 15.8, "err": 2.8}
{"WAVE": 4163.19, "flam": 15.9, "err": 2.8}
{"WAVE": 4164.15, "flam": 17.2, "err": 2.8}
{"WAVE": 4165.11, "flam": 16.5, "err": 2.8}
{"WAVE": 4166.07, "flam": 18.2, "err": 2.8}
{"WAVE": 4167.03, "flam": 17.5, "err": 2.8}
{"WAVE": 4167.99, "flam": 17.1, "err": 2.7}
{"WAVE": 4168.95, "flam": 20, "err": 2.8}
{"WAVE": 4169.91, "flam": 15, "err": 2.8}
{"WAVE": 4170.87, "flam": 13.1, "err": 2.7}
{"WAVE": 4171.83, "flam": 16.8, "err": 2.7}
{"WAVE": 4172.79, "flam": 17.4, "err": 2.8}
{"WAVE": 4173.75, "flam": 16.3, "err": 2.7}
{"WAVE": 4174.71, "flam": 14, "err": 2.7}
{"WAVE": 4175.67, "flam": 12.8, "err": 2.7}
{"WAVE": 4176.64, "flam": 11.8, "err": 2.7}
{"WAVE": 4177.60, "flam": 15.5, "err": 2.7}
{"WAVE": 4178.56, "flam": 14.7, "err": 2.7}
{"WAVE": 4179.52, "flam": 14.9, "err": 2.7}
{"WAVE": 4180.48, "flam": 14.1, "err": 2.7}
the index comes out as 6.1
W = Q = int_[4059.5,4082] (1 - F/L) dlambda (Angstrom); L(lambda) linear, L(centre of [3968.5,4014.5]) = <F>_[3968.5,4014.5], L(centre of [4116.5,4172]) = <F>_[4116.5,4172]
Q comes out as -1.44 Angstrom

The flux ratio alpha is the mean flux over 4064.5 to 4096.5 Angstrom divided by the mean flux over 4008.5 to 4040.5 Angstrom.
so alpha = 0.9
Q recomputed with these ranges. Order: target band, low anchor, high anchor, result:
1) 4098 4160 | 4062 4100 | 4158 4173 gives 2.8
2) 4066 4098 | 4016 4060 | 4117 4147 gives 1.8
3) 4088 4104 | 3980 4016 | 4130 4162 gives 2.9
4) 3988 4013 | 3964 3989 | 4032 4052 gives -4.2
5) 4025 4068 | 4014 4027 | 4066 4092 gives 1.1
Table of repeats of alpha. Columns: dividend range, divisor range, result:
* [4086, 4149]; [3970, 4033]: 0.92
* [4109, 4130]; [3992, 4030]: 0.85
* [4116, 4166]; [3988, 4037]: 0.93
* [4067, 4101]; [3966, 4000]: 1.12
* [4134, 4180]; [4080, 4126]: 1.13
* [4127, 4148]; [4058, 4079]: 0.96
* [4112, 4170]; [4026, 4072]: 0.93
